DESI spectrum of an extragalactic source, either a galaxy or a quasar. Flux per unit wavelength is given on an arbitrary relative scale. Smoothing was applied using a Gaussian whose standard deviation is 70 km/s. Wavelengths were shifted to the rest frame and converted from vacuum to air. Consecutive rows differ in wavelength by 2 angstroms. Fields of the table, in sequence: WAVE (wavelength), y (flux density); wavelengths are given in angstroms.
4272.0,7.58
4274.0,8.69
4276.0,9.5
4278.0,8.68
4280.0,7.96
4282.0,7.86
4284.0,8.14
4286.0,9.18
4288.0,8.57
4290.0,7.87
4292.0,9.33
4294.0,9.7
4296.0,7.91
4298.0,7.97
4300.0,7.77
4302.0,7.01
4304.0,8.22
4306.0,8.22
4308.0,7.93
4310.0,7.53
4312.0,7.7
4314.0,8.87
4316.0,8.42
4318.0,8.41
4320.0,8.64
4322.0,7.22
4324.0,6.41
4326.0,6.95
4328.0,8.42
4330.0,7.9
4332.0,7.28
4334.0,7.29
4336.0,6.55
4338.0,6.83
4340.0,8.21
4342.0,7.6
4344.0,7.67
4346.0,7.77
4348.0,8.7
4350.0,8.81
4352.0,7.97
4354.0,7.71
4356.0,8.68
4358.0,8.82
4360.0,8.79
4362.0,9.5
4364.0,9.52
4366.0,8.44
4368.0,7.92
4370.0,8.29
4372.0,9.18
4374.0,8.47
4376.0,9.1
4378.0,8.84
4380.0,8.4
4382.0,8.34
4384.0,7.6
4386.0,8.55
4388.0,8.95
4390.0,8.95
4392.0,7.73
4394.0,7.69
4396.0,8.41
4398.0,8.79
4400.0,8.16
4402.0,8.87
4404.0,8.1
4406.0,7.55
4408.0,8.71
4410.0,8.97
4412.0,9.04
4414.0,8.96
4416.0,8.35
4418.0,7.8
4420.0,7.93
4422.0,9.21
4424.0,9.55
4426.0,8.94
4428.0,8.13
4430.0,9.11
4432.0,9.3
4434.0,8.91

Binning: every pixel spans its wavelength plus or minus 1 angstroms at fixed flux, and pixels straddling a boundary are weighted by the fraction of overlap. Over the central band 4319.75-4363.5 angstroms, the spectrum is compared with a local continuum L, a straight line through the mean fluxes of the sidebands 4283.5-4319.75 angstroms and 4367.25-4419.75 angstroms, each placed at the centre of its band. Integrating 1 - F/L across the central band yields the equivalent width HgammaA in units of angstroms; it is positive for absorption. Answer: 2.3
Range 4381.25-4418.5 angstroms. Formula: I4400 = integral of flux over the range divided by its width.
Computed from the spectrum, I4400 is 8.4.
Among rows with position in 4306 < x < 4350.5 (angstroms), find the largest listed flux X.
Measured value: 8.87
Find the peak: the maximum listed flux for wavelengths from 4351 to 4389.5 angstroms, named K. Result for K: 9.52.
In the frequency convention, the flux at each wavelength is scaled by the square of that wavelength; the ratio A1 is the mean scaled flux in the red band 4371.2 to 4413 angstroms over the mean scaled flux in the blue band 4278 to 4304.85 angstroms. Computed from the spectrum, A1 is 1.07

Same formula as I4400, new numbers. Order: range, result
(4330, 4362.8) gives 8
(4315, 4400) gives 8.18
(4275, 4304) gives 8.38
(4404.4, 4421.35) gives 8.42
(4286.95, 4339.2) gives 7.88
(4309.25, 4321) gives 8.28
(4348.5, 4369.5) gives 8.61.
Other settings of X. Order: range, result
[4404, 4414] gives 9.04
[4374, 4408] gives 9.1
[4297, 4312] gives 8.22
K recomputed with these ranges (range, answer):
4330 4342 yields 8.21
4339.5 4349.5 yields 8.7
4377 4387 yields 8.84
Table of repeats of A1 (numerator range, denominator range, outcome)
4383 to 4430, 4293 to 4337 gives 1.13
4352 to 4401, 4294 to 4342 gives 1.13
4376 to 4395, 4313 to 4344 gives 1.12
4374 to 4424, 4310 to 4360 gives 1.11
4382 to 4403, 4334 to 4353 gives 1.10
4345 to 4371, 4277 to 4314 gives 1.07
